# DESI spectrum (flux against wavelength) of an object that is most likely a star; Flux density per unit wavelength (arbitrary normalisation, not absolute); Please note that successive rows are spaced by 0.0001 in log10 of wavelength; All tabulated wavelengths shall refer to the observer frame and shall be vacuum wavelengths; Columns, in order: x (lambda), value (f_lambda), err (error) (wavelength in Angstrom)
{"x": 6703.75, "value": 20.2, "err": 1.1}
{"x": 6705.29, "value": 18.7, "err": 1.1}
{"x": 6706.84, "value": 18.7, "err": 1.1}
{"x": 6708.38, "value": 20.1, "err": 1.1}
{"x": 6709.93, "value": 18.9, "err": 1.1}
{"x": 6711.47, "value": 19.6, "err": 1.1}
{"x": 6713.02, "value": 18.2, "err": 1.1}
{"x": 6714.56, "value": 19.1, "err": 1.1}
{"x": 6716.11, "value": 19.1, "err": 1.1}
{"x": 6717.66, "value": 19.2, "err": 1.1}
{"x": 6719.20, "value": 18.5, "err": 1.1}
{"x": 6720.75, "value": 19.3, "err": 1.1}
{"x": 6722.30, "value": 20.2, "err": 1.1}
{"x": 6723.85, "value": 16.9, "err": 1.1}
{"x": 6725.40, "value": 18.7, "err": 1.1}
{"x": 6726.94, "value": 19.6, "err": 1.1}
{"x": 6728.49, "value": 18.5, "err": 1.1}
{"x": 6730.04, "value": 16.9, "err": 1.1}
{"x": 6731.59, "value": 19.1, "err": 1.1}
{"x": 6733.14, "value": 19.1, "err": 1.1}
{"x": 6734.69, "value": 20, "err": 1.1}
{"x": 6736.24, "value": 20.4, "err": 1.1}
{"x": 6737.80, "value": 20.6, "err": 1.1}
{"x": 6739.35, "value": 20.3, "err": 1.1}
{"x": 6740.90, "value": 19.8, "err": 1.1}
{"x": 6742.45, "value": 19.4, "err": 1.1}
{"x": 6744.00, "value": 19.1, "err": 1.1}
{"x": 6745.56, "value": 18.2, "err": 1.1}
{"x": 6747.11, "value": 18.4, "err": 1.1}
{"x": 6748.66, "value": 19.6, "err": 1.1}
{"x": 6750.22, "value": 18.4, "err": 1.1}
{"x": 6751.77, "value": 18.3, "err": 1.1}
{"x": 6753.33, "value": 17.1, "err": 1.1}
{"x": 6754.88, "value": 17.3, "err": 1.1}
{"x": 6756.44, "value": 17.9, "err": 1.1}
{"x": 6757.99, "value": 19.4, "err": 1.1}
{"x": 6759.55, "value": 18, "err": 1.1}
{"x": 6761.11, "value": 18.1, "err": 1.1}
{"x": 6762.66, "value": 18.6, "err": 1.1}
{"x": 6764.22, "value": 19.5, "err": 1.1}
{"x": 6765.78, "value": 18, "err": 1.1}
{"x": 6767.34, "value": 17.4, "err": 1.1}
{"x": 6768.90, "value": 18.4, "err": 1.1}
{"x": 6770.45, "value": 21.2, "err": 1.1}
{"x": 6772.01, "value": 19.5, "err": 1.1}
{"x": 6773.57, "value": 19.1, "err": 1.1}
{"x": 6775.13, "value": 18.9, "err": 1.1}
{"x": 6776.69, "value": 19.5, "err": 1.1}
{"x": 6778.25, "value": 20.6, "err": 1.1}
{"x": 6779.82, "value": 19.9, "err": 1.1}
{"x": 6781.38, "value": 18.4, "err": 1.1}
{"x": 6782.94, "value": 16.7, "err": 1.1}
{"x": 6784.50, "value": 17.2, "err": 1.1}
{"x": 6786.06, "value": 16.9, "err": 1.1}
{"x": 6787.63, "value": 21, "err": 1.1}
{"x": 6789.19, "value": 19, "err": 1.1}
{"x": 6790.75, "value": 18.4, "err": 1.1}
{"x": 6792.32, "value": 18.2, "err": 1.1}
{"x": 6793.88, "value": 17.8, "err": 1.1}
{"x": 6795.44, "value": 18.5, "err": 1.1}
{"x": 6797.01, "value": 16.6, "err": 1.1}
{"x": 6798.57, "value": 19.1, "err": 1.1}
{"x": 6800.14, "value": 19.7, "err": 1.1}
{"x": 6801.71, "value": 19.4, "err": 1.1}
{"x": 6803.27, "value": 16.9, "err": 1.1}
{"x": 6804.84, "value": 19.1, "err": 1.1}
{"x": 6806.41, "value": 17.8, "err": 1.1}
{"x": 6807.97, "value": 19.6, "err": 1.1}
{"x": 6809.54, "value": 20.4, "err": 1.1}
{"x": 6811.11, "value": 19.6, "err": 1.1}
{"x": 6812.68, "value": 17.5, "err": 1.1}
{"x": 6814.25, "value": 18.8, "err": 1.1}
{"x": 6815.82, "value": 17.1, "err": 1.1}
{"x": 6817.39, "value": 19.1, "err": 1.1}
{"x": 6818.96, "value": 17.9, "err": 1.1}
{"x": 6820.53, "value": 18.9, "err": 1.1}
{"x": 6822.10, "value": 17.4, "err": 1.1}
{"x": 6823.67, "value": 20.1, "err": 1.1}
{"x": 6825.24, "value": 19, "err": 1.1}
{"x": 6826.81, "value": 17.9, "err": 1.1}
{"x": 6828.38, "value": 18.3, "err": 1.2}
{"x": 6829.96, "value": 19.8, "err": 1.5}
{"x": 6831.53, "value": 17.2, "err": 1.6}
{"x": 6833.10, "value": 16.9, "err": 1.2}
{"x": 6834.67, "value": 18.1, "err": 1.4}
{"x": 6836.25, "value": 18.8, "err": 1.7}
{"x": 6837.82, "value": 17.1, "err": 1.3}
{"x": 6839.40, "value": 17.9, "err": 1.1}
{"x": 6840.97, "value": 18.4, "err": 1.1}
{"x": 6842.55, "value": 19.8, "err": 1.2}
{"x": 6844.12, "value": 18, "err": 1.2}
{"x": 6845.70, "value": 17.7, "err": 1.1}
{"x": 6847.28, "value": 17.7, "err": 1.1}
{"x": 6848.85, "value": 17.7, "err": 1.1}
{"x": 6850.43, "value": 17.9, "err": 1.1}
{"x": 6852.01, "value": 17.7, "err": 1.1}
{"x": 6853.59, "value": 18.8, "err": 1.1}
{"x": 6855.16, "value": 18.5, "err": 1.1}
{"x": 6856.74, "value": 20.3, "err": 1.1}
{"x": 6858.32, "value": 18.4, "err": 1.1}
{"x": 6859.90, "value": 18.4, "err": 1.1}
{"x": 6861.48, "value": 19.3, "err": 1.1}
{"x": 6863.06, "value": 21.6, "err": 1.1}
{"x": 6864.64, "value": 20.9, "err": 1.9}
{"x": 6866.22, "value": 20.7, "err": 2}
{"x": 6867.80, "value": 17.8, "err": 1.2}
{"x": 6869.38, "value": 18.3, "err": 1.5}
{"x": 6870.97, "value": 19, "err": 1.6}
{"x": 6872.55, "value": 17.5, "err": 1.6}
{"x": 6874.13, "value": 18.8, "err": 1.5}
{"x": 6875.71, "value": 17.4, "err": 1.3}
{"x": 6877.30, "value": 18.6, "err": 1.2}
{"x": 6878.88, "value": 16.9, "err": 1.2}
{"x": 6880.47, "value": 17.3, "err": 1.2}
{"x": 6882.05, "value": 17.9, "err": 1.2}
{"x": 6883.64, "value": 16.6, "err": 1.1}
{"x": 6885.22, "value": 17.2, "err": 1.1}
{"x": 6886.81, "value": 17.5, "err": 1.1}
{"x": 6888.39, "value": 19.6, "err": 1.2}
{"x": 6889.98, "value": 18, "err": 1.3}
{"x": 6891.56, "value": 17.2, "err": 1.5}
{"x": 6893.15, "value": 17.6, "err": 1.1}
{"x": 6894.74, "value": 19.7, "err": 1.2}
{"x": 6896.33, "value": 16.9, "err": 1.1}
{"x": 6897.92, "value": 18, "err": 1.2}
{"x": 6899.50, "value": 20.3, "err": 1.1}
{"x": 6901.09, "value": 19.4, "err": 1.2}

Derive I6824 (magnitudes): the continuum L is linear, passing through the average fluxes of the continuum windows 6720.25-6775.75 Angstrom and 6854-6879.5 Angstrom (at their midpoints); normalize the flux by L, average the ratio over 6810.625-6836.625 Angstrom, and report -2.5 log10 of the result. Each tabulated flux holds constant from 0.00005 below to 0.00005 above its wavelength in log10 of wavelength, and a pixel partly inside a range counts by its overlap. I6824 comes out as 0.03 mag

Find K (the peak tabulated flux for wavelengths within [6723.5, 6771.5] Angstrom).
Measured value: 21.2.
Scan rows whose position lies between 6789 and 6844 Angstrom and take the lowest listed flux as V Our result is 16.6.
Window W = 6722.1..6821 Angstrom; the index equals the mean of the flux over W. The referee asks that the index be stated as 18.7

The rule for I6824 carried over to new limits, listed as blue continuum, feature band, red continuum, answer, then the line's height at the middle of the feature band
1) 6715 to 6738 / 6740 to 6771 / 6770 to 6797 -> 0.02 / 18.9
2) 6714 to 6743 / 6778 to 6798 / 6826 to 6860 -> 0.02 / 18.7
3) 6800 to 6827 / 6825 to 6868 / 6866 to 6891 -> -0.02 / 18.3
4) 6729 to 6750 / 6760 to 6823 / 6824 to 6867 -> 0.02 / 19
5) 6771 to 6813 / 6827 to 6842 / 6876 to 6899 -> 0.01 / 18.3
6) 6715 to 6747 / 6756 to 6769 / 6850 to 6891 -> 0.04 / 19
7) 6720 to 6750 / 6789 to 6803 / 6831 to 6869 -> 0.02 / 18.8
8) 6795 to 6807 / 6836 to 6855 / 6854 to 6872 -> 0.06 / 19.1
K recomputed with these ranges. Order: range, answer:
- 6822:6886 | 21.6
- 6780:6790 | 21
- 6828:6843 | 19.8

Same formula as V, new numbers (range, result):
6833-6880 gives 16.9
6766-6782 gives 17.4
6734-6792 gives 16.7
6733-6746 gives 18.2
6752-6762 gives 17.1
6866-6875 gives 17.5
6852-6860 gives 17.7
